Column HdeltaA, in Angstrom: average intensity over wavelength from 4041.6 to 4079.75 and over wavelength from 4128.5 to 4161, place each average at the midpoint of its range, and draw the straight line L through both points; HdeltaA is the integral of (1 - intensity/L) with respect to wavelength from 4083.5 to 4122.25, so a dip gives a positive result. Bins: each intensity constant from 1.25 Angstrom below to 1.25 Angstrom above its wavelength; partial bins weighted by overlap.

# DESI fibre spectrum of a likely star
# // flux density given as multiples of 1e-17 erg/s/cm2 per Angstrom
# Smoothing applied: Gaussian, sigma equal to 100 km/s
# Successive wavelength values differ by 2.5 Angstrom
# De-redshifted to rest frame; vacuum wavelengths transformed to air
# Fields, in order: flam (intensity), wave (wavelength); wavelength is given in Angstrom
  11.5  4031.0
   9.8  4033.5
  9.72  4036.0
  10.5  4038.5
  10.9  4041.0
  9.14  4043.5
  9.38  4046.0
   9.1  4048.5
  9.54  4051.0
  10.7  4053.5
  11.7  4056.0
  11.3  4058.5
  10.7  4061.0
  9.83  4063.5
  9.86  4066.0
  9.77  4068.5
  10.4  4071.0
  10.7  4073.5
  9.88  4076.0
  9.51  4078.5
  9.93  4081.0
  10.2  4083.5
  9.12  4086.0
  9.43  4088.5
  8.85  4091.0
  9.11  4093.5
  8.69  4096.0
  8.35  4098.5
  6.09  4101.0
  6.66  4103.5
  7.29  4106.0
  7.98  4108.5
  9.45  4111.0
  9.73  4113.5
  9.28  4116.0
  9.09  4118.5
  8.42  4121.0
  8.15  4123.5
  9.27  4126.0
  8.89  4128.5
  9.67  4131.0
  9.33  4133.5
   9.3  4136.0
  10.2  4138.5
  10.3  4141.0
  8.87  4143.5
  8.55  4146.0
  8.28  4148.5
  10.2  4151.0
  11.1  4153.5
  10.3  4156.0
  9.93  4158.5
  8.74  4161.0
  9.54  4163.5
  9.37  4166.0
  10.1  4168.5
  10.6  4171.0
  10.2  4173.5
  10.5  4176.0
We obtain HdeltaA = 5.1 Angstrom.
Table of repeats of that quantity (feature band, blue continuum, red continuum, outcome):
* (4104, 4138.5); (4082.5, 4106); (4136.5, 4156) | 0.63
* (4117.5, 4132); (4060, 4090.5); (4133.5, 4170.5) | 1.24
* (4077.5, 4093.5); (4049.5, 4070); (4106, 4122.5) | 0.33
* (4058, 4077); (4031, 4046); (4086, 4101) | -1.89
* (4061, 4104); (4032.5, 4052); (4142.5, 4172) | 1.91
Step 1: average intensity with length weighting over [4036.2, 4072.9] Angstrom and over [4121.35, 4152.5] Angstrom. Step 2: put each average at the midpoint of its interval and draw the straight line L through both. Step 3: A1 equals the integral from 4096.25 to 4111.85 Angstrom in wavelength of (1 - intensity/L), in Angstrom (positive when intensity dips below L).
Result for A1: 3.18 Angstrom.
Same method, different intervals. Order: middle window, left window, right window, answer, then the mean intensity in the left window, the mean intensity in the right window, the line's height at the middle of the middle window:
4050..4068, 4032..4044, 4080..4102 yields -1.7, 10.1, 8.88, 9.62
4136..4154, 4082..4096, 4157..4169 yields -0.2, 9.29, 9.52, 9.46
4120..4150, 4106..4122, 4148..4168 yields 0.6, 8.87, 9.75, 9.29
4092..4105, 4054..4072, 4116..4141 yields 2.7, 10.5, 9.21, 9.81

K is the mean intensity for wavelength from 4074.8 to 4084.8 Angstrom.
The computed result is 9.88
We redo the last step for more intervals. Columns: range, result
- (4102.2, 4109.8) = 7.32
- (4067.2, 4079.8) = 10.1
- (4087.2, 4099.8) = 8.88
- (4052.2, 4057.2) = 11.2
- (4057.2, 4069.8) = 10.3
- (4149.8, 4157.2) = 10.5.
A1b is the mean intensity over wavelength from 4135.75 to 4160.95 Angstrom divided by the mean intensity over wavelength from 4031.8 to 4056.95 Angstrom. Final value 0.96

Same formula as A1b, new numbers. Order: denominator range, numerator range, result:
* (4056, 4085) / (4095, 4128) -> 0.82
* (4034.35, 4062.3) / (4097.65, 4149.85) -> 0.85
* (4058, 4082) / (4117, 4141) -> 0.91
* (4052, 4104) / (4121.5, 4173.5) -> 0.99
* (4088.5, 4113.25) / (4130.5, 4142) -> 1.19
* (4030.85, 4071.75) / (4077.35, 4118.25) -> 0.86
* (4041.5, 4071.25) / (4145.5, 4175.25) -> 0.97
